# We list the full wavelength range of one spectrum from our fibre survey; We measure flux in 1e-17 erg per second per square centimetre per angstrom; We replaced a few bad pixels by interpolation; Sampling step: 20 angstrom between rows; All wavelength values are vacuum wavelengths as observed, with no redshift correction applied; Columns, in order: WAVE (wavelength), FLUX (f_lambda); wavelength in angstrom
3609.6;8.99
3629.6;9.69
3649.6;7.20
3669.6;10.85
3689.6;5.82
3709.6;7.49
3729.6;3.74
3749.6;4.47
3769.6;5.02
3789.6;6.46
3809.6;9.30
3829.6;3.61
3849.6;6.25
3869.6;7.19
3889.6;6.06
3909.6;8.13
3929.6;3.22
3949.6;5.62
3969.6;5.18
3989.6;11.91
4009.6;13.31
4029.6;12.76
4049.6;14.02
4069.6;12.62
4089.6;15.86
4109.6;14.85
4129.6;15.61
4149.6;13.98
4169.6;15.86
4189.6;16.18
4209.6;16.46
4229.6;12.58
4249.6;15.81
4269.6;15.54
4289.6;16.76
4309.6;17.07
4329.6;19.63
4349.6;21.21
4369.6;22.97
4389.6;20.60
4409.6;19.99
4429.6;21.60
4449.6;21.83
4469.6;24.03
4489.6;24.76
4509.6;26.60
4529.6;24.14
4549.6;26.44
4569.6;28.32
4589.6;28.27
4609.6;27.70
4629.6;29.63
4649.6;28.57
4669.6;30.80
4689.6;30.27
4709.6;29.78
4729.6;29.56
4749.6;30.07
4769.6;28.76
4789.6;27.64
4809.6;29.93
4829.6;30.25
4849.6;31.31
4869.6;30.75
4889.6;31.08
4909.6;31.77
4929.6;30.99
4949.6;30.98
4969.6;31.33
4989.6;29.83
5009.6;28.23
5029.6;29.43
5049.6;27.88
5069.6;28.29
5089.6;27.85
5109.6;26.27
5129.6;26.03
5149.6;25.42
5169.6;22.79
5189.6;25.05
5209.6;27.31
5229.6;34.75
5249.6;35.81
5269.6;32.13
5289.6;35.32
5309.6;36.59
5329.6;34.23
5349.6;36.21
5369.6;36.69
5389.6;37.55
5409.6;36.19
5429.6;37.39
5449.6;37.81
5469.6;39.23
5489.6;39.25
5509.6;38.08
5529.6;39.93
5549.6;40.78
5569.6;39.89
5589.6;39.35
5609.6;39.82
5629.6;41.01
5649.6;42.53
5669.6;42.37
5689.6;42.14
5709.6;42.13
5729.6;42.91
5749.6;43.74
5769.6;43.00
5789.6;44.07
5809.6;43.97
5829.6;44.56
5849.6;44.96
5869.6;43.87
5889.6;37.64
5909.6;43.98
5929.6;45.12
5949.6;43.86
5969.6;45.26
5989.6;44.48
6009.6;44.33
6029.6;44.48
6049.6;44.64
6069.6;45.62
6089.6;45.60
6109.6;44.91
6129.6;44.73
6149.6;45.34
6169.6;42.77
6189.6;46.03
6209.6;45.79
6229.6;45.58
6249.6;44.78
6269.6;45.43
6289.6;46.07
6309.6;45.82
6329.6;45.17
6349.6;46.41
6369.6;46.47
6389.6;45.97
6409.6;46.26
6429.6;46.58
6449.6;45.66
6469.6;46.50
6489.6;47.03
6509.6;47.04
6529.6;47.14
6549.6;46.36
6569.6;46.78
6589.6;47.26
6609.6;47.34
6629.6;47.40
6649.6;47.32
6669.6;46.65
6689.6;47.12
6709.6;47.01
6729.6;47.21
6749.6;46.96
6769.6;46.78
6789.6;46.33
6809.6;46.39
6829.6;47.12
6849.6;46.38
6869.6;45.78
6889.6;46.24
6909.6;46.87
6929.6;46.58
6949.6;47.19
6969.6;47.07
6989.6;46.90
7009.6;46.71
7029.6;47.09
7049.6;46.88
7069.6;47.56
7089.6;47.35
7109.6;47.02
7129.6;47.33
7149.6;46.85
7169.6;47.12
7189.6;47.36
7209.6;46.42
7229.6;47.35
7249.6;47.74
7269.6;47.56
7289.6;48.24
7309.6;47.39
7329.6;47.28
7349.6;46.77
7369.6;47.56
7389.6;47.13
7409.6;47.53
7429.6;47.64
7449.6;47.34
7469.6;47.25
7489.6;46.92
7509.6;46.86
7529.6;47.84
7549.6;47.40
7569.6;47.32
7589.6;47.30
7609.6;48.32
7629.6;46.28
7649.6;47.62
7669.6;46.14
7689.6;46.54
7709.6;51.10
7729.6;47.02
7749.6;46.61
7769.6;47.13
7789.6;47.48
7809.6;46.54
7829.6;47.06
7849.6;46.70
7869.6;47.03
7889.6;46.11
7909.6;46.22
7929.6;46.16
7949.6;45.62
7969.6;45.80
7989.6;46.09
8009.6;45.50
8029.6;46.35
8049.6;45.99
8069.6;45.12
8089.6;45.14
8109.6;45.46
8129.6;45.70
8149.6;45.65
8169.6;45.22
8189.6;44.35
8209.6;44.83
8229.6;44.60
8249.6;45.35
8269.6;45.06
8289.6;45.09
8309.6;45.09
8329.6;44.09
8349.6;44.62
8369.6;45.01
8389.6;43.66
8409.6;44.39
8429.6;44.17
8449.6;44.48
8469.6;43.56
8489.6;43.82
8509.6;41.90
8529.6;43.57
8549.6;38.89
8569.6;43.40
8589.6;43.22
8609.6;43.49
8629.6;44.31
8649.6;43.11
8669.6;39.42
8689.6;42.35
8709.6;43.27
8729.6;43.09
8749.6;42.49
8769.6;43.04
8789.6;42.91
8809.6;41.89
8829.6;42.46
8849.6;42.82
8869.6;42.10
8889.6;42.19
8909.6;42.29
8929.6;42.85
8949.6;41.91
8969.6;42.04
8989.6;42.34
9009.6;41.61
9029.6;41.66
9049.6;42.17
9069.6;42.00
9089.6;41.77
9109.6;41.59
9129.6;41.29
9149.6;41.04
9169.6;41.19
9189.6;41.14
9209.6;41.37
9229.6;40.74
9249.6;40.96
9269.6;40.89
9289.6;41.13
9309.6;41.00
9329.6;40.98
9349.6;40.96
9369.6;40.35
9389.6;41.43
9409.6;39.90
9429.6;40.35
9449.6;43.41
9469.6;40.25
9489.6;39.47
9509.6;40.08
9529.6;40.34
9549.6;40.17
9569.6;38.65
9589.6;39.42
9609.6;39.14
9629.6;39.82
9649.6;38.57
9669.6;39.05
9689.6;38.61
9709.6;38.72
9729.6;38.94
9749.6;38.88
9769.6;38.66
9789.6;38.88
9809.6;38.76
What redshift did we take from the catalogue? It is 0.00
